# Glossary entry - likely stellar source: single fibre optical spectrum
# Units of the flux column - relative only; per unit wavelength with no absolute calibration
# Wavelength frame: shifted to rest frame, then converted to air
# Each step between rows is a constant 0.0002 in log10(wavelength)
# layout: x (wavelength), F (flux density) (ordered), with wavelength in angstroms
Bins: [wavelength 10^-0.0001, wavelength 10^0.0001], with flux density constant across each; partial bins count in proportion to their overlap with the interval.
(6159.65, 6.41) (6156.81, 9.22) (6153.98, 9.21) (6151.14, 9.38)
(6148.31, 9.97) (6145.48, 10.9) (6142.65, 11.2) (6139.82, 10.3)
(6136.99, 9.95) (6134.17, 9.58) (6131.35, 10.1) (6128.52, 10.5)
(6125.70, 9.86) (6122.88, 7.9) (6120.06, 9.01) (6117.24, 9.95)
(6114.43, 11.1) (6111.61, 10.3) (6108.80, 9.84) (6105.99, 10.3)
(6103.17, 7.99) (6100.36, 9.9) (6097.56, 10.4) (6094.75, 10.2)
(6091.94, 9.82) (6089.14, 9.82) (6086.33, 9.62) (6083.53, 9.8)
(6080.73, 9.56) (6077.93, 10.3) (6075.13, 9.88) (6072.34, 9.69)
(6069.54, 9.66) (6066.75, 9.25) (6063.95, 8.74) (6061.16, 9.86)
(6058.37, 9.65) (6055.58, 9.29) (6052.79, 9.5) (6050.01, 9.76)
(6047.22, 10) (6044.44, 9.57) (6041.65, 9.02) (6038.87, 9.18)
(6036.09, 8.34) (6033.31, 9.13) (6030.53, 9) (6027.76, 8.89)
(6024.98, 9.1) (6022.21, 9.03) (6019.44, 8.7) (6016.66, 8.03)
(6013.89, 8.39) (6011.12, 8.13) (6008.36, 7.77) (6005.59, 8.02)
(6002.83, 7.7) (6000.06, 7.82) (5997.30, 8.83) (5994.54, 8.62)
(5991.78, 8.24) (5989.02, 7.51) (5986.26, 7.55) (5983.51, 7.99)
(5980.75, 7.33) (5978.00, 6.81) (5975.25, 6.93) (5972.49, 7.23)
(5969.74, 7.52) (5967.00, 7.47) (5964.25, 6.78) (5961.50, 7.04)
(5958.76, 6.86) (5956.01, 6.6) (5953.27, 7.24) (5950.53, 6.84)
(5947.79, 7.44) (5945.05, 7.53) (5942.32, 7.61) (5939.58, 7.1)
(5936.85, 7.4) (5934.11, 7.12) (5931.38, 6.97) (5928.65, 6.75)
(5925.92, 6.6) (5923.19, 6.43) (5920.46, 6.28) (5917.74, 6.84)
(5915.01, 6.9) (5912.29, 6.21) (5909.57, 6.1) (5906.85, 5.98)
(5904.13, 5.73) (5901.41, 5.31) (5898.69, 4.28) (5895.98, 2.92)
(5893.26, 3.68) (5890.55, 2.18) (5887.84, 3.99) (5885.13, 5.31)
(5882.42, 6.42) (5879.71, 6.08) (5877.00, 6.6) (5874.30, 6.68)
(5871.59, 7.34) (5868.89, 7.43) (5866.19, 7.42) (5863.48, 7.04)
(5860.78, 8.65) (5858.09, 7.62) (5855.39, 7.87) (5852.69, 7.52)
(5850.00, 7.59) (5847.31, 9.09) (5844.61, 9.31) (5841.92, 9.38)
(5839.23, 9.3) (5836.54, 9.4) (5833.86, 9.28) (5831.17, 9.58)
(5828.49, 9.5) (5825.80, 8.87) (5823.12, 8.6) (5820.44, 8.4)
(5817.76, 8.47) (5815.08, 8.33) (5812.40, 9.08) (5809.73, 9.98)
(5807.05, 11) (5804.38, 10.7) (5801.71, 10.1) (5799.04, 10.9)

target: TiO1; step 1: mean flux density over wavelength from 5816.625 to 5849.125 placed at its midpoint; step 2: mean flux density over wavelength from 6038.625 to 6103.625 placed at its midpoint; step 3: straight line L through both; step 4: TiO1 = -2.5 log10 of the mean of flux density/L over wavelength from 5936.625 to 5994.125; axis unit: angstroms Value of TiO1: 0.272 mag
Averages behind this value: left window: 9.08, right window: 9.63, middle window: 7.31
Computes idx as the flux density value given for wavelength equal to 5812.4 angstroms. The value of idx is 9.08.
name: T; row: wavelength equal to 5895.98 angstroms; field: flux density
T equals 2.92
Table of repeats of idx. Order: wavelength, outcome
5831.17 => 9.58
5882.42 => 6.42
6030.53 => 9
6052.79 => 9.5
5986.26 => 7.55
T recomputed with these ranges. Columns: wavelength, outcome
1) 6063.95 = 8.74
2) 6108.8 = 9.84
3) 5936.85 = 7.4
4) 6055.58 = 9.29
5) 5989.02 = 7.51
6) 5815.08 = 8.33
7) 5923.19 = 6.43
